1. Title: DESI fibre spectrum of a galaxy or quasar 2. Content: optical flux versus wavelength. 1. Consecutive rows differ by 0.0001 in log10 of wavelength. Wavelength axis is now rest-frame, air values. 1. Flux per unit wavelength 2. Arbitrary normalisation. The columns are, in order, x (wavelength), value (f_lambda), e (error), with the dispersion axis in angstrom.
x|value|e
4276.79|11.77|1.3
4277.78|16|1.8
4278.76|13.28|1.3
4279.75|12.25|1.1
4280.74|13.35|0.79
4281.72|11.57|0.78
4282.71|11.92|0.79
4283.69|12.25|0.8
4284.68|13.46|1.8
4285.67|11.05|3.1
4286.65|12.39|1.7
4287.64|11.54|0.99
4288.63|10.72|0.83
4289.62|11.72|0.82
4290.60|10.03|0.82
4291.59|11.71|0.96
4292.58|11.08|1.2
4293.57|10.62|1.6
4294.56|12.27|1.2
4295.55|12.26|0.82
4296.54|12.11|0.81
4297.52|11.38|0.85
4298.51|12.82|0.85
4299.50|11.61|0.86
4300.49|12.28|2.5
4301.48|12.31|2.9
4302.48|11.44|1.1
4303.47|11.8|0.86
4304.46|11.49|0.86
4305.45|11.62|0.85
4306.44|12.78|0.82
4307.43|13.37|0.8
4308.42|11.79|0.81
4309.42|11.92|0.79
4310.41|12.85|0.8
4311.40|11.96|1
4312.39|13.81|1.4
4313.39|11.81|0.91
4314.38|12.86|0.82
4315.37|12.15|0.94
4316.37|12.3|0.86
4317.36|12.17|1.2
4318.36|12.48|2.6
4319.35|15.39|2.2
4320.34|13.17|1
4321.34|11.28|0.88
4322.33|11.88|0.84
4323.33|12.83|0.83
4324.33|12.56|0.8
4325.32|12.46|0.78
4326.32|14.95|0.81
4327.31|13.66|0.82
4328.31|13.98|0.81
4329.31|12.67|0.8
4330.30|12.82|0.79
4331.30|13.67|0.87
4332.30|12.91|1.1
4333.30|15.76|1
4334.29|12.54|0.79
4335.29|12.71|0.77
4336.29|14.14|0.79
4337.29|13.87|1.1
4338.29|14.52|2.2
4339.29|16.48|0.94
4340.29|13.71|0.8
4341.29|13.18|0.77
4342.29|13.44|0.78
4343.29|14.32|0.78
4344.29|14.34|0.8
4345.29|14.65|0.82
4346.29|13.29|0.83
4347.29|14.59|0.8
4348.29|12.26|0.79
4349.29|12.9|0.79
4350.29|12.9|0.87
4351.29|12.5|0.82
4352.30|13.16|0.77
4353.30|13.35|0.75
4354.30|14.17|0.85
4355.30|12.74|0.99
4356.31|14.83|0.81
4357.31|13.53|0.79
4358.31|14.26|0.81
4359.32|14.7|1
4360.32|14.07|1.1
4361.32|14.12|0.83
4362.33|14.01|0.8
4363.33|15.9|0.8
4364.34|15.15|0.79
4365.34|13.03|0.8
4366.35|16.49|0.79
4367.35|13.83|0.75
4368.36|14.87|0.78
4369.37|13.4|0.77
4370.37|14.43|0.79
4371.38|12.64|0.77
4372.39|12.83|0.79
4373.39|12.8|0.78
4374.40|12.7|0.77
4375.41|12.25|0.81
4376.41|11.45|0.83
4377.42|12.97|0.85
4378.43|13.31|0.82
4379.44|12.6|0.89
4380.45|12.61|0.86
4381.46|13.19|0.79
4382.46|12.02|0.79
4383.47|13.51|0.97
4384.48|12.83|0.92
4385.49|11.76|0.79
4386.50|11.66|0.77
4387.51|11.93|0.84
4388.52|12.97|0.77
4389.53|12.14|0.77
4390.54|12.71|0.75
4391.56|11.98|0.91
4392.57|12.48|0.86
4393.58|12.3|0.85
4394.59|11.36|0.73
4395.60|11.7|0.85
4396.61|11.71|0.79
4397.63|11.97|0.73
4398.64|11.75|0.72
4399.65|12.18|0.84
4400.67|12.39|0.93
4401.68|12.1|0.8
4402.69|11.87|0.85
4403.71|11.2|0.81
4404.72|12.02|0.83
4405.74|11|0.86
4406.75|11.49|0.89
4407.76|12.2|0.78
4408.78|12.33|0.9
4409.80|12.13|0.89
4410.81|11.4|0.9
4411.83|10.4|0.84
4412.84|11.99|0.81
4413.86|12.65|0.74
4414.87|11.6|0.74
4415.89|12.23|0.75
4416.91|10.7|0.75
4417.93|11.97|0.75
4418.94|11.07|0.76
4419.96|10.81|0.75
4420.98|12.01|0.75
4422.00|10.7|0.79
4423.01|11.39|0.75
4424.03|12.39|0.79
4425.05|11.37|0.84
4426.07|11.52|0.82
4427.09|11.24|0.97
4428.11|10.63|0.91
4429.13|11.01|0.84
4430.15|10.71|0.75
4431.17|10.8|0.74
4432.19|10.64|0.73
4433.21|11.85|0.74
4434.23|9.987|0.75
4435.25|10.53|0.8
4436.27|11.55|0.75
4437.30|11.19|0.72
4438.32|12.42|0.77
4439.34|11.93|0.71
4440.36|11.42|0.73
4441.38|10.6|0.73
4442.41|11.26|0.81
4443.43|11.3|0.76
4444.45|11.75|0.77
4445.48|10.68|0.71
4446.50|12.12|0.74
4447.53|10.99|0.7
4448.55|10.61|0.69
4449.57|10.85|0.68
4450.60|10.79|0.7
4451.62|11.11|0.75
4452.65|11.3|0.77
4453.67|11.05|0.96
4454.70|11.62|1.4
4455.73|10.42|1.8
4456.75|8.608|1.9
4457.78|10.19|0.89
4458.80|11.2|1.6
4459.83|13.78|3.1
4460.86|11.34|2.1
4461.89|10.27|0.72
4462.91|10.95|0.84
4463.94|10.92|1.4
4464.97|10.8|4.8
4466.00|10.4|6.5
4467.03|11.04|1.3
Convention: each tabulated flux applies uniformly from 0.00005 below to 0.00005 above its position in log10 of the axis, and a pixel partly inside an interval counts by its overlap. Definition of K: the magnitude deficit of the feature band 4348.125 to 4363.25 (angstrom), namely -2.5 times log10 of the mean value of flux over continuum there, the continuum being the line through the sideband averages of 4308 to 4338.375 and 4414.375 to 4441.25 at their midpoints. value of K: -0.10 mag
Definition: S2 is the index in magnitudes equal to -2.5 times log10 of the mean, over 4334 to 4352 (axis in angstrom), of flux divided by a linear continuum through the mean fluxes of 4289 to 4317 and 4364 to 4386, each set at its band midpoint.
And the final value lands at -0.08 mag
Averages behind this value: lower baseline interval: 12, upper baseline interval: 13.2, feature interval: 13.7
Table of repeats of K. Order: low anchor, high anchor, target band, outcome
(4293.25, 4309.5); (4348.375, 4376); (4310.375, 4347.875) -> -0.05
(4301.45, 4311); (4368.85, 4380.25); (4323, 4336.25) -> -0.09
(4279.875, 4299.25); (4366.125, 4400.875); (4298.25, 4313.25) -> -0.02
